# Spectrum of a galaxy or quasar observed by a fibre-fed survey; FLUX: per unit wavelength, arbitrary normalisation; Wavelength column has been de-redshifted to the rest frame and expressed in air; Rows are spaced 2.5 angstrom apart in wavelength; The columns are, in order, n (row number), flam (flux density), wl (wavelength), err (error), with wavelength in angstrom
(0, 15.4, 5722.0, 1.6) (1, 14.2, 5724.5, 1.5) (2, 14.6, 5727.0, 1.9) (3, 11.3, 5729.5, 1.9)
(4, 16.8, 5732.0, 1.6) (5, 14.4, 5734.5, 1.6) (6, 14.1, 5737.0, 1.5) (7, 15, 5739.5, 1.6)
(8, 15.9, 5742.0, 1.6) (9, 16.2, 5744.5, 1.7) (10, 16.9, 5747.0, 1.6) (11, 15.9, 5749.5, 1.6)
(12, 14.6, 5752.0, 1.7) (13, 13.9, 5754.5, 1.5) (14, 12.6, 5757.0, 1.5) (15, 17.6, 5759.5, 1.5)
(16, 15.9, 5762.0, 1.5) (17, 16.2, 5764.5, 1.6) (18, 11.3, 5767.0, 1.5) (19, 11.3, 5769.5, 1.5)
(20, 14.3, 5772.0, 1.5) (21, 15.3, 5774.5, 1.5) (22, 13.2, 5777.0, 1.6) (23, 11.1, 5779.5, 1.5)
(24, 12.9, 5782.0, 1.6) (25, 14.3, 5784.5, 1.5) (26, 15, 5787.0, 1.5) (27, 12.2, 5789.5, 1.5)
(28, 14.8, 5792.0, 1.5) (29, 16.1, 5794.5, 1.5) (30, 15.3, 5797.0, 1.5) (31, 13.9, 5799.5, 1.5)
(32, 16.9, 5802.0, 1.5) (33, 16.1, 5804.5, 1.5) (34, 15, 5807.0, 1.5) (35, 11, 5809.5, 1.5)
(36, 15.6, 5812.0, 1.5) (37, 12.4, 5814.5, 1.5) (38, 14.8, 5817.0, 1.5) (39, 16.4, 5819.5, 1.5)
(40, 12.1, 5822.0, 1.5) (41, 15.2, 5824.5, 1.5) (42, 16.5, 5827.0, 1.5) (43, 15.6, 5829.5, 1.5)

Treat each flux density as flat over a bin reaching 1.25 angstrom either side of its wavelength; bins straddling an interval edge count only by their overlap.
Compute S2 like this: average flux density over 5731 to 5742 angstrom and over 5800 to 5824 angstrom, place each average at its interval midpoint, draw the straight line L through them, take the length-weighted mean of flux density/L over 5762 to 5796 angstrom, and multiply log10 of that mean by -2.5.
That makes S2 0.07 mag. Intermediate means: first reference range 15.1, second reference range 14.5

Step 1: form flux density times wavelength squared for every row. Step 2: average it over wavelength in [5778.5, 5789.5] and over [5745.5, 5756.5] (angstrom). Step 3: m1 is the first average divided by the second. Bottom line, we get 0.9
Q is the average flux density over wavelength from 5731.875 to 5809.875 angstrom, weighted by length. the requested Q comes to 14.6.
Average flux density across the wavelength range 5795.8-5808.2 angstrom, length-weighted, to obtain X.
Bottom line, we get 15.4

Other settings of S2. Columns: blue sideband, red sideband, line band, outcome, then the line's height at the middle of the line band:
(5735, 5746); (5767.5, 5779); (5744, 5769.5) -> -0.05 mag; 14.3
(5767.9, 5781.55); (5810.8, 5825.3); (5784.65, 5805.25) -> -0.10 mag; 13.6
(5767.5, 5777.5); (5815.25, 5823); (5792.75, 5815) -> -0.06 mag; 14.1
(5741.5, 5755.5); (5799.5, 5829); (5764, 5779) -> 0.15 mag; 15.3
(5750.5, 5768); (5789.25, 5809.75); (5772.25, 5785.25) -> 0.11 mag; 14.8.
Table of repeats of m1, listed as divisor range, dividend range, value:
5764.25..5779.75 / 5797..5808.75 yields 1.17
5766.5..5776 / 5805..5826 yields 1.09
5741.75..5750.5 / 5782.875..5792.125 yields 0.87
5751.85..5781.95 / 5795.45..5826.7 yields 1.07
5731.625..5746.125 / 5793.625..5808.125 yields 1.03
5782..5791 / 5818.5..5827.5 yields 1.10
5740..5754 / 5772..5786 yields 0.87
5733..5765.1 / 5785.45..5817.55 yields 0.97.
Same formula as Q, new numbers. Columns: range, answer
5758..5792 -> 13.9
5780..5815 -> 14.4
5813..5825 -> 14.1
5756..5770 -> 14.3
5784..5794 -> 14.2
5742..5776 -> 14.8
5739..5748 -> 16.1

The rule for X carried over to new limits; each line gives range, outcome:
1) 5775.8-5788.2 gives 13.3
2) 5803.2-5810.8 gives 14.1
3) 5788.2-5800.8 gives 14.5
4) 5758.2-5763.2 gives 16.7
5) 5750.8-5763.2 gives 14.9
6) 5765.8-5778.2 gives 13.1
